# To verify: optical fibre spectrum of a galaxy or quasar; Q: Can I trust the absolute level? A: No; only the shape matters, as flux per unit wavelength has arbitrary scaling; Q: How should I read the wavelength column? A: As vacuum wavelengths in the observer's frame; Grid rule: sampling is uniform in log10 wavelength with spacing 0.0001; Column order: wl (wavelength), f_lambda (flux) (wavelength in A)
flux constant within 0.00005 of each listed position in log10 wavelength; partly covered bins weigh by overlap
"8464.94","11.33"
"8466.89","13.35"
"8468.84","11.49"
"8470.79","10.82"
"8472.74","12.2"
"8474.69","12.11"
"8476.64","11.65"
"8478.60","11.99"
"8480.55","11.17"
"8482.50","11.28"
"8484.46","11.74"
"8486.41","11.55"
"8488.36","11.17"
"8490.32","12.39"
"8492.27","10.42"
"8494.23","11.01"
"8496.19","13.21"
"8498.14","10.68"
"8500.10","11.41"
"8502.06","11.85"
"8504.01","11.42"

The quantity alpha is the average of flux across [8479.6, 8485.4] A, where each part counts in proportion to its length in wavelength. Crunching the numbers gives 11.4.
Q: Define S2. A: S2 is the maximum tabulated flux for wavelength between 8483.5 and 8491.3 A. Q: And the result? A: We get 12.39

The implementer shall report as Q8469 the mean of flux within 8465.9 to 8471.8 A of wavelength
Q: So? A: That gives 11.9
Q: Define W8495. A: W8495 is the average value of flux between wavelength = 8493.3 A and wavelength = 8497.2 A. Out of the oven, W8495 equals 12.1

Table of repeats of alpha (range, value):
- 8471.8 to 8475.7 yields 12.2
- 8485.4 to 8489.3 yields 11.4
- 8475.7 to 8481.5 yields 11.6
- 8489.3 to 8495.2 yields 11.3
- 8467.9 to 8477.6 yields 11.7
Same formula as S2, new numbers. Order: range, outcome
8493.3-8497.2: 13.21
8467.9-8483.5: 12.2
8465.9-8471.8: 13.35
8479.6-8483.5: 11.28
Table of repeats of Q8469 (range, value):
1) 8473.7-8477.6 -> 11.9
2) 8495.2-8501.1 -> 11.8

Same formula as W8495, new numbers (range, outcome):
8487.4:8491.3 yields 11.8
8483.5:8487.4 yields 11.7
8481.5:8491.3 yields 11.6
